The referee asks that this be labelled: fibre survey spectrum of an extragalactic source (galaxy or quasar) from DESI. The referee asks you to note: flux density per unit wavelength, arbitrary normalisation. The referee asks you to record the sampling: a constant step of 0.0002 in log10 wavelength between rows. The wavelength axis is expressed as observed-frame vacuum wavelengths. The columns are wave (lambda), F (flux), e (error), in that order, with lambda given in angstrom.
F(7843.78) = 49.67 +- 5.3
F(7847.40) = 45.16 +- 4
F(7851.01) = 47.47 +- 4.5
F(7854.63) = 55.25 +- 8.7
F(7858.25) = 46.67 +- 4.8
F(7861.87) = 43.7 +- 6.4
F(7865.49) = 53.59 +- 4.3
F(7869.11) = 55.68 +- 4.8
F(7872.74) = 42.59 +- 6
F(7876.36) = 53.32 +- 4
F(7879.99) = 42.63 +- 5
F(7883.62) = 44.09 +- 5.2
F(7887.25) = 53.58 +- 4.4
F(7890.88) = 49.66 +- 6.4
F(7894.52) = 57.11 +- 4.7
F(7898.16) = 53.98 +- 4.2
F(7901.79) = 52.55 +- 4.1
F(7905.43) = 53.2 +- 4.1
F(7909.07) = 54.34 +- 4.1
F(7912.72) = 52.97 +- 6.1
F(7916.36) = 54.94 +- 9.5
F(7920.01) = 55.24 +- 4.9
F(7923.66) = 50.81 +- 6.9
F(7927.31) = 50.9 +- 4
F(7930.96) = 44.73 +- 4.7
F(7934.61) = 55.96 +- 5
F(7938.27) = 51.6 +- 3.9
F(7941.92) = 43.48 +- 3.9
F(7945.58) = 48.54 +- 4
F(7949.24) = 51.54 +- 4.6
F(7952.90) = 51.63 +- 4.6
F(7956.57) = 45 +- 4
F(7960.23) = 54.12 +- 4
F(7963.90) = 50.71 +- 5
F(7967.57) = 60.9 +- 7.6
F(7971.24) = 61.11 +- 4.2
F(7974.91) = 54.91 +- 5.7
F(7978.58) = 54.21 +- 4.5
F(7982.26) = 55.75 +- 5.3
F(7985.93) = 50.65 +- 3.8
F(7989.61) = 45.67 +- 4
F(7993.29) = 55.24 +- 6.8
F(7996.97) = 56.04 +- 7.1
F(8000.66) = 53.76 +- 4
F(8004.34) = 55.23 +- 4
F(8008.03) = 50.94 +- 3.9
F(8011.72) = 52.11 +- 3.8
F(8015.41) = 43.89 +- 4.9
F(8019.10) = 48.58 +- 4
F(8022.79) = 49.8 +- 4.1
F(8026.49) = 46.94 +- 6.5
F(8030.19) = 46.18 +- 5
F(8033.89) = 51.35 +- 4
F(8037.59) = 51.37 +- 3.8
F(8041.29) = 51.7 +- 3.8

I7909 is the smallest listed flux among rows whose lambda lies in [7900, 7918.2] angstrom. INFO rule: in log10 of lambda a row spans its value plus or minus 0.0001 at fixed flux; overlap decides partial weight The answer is 52.55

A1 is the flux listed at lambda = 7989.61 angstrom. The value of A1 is 45.67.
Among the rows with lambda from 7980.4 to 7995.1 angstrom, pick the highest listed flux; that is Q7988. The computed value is 55.75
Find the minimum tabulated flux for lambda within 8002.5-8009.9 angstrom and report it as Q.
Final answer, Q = 50.94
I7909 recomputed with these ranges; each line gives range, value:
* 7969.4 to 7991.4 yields 45.67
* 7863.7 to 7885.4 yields 42.59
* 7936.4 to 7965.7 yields 43.48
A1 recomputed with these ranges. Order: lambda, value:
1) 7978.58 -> 54.21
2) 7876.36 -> 53.32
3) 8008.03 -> 50.94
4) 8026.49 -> 46.94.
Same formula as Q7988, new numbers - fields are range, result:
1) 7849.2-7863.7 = 55.25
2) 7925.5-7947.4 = 55.96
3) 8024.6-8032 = 46.94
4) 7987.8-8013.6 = 56.04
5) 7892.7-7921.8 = 57.11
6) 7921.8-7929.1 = 50.9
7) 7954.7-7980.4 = 61.11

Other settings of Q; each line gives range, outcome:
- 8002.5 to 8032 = 43.89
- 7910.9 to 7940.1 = 44.73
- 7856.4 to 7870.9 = 43.7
